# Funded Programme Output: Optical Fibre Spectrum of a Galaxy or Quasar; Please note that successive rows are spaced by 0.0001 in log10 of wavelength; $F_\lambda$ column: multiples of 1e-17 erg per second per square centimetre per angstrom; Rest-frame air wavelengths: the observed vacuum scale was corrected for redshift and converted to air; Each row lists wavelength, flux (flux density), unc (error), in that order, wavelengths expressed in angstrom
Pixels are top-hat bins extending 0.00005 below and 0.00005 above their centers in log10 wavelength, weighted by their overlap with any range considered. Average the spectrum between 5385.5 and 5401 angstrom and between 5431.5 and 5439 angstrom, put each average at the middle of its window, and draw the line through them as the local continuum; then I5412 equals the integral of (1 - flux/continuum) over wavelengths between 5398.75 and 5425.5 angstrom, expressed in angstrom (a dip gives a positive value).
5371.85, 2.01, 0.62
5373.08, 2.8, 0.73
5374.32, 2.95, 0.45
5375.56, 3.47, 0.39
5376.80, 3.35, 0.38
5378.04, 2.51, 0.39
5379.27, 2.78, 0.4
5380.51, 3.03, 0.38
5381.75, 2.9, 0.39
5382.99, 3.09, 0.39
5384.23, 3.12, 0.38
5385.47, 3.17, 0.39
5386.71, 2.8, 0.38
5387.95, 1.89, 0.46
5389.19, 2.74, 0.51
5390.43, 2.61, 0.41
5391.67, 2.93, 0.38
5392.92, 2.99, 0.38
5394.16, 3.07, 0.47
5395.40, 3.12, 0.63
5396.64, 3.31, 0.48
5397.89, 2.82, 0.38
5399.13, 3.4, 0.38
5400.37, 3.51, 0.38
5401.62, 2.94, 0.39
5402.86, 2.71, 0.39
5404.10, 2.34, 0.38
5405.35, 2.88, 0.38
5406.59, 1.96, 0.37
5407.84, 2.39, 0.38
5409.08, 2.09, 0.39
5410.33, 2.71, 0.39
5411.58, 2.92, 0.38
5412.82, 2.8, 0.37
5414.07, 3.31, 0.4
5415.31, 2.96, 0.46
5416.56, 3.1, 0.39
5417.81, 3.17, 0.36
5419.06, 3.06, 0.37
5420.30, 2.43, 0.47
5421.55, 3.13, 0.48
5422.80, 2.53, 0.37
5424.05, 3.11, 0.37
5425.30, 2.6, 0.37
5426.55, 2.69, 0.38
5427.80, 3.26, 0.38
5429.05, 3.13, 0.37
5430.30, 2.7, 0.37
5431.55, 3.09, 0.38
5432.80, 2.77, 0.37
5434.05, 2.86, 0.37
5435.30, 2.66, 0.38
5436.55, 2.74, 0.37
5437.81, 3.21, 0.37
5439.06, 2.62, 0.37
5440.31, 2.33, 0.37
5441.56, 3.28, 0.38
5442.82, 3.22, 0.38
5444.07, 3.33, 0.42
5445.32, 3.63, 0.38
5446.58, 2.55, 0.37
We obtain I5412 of 0.76 angstrom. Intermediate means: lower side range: 2.94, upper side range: 2.85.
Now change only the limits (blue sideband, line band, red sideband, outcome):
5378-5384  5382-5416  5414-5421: 1.3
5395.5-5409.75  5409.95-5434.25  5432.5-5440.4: -1.3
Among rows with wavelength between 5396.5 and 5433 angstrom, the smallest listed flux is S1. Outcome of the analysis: 1.96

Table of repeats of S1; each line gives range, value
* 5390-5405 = 2.34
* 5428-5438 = 2.66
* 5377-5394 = 1.89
